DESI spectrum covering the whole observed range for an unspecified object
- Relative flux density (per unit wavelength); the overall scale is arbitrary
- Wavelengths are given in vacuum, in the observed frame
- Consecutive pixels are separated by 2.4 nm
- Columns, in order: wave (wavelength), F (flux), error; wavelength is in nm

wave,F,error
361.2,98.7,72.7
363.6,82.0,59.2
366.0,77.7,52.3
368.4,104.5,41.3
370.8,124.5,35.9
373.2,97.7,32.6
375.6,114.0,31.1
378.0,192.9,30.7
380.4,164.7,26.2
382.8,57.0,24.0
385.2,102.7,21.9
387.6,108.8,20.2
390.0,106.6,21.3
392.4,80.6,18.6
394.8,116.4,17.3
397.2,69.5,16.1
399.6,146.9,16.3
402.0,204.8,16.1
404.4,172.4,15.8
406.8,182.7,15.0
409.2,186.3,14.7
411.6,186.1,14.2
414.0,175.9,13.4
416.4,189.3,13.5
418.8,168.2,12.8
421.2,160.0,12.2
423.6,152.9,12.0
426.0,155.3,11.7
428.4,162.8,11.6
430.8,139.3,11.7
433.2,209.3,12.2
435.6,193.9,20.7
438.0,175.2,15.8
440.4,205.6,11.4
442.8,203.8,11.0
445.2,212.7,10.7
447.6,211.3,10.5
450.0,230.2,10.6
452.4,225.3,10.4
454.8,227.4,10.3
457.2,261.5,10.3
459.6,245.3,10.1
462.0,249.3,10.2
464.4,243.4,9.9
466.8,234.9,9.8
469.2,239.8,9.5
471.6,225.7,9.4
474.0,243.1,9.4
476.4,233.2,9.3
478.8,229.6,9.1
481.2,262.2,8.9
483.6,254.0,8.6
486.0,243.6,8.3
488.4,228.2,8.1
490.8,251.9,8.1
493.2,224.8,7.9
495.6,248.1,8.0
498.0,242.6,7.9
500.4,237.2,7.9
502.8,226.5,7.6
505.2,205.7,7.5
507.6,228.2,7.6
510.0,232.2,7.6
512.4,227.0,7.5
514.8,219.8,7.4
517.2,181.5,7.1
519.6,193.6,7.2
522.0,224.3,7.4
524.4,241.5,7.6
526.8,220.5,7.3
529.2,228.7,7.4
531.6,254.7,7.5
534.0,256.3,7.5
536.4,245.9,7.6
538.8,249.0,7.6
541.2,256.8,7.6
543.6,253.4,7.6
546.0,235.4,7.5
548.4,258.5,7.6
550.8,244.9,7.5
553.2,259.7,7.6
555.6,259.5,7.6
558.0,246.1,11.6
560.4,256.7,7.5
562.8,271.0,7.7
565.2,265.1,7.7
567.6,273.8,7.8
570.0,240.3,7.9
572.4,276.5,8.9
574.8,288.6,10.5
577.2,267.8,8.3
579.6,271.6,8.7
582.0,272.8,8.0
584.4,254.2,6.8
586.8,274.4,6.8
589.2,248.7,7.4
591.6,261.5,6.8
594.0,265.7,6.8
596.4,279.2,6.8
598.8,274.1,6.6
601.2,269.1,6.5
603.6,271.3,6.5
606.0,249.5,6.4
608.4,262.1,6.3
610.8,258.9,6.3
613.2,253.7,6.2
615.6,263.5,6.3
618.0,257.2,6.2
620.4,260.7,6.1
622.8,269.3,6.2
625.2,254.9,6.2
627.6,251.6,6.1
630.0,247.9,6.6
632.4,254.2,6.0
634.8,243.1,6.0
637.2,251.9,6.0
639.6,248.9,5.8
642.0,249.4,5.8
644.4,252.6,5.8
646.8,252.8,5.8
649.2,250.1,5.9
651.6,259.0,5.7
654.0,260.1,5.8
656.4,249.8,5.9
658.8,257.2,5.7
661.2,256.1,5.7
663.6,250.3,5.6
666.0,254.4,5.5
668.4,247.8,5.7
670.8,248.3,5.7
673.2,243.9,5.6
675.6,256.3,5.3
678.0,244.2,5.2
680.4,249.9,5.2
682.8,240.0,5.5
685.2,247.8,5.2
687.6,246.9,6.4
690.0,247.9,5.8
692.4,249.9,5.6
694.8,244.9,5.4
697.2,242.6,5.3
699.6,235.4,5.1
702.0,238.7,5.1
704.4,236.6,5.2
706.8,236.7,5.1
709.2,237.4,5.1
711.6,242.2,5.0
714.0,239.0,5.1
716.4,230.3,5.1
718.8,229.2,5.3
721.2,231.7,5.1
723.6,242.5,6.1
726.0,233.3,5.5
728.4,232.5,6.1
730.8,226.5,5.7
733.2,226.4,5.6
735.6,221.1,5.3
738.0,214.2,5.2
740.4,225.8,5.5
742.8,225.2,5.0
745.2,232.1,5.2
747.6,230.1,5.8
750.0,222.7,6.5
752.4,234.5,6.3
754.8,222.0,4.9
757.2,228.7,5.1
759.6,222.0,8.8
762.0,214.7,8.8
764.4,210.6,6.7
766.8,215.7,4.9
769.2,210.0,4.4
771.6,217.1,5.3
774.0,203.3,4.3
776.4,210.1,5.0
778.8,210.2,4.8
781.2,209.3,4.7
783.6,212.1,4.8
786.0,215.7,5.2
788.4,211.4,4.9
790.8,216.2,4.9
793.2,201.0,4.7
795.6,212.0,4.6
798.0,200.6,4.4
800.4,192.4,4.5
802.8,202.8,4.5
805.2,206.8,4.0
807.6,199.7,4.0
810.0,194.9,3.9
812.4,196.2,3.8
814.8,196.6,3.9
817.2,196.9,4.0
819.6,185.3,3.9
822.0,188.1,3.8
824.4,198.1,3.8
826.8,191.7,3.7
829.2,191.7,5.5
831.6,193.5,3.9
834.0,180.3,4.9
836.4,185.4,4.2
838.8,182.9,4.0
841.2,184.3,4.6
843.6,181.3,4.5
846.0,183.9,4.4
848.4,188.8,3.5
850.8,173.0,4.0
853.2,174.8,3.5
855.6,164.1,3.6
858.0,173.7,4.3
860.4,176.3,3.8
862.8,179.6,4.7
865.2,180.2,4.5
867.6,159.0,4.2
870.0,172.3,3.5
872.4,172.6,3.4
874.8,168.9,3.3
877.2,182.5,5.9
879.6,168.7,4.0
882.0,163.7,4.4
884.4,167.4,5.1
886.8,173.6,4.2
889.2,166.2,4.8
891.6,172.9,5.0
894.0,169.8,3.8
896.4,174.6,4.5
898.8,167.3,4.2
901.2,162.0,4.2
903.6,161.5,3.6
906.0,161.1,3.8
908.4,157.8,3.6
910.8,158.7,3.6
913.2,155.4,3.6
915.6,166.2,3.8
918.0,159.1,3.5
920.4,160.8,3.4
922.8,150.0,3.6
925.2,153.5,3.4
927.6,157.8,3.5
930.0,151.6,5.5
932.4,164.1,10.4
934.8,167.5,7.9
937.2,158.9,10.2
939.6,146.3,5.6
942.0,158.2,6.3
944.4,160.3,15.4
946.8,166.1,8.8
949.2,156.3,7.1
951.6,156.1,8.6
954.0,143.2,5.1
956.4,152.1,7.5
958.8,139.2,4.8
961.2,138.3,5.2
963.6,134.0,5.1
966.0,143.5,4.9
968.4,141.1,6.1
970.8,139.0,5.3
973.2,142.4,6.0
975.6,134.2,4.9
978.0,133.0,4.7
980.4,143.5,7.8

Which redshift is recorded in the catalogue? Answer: 0.000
